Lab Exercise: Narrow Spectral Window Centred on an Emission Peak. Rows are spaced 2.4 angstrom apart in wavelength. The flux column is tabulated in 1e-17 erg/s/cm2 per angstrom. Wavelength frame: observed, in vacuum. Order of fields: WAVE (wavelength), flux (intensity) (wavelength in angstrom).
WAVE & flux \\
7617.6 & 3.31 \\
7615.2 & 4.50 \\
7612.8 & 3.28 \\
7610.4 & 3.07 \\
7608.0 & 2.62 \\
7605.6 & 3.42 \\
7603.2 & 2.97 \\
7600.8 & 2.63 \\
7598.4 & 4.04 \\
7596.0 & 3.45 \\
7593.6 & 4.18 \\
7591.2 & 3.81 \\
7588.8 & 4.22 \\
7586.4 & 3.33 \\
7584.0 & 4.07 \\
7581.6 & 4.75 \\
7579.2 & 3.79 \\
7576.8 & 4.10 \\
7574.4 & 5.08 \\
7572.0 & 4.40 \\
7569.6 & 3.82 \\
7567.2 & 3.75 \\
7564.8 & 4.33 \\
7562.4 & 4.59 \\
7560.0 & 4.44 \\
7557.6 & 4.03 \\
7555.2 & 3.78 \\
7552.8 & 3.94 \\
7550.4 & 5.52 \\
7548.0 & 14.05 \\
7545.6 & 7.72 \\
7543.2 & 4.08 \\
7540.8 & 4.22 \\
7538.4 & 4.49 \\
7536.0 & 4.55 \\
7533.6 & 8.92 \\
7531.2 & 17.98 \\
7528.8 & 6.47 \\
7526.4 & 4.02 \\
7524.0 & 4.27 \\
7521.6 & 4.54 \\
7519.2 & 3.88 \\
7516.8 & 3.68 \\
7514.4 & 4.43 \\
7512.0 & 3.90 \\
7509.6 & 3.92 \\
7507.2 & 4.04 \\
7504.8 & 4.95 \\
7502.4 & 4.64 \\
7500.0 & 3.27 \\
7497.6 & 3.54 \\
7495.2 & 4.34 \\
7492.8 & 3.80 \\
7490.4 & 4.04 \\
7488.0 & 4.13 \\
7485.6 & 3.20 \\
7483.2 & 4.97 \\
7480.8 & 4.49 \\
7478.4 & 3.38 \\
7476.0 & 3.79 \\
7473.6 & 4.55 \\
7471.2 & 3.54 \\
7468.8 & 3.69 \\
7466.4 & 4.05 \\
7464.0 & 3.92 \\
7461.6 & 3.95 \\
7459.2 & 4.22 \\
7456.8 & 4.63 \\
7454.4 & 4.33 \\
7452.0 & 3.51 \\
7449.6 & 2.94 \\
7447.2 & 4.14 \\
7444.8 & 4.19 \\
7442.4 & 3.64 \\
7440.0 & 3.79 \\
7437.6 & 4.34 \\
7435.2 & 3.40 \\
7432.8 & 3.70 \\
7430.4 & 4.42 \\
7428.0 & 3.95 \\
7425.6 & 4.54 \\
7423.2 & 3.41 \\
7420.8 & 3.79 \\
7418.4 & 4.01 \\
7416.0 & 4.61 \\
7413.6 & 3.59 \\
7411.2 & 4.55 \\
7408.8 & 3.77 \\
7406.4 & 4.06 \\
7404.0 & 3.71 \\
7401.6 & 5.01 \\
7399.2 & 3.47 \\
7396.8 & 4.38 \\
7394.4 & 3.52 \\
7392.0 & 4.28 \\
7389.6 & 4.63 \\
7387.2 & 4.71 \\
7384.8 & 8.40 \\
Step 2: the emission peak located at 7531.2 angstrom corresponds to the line [S II] 6716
